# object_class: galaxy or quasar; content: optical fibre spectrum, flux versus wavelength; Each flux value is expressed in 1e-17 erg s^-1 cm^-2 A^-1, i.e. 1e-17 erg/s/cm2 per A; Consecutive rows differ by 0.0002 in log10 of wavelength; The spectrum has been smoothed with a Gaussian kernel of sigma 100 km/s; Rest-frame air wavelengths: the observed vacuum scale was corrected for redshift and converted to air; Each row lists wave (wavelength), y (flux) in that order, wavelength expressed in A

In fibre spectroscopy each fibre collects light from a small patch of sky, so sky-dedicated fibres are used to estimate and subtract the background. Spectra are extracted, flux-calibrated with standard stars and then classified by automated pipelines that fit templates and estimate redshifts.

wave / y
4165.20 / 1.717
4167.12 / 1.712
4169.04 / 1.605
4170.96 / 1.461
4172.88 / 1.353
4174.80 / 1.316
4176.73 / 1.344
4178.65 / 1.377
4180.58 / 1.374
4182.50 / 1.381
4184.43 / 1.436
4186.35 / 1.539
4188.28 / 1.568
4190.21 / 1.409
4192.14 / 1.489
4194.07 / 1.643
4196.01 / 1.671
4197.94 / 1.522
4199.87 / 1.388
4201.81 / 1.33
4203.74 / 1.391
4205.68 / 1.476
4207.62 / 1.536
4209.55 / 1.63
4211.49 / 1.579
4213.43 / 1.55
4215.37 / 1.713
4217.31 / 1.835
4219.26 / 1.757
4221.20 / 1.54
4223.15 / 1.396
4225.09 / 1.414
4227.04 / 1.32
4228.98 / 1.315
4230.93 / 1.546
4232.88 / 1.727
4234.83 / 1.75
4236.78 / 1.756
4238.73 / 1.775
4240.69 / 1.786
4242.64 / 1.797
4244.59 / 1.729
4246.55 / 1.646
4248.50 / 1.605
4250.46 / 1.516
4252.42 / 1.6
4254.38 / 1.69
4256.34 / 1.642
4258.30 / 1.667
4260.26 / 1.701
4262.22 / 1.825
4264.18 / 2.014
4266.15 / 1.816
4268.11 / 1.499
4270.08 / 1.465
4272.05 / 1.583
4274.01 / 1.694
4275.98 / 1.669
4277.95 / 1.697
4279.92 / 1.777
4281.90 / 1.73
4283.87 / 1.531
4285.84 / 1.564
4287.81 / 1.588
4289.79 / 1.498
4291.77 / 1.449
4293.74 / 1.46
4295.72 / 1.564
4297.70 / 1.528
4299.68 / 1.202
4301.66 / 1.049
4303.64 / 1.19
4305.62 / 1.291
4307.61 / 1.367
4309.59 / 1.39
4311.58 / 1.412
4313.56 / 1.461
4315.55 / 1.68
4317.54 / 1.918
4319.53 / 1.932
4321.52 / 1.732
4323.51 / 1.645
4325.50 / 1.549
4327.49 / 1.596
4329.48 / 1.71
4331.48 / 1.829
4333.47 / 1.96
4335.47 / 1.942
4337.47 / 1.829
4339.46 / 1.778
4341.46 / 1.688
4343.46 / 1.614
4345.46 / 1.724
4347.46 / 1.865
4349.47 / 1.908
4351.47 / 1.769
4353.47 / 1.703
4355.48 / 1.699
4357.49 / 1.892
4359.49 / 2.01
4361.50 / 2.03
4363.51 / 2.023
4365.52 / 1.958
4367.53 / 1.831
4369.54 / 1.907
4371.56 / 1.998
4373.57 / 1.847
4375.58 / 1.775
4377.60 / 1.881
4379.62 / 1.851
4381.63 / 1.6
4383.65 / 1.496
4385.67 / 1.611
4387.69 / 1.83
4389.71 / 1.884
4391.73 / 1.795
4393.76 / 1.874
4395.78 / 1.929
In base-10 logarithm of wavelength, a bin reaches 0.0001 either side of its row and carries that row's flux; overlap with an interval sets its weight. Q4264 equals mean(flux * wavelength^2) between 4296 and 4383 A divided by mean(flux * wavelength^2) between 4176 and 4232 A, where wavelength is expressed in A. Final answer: 1.22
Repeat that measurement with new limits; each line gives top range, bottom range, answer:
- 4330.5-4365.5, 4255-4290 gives 1.14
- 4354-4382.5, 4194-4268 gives 1.23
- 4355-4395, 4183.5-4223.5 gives 1.29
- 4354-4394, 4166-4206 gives 1.37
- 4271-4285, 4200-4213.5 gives 1.16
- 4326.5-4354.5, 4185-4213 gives 1.26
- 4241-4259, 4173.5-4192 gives 1.21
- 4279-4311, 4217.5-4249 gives 0.92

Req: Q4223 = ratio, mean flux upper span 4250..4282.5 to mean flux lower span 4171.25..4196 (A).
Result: 1.16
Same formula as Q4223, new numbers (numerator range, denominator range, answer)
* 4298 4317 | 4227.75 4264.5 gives 0.81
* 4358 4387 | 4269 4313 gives 1.24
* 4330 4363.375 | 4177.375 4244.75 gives 1.18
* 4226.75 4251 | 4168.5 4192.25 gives 1.15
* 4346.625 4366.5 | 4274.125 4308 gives 1.27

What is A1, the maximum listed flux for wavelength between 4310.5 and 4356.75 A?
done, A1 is 1.96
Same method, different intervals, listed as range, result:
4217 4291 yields 2.014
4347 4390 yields 2.03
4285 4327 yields 1.932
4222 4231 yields 1.546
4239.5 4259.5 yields 1.797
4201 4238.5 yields 1.835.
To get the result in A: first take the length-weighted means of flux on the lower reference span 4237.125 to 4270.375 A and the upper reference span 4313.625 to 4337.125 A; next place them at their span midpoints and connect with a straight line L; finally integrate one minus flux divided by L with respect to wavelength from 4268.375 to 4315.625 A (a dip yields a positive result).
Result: 6.6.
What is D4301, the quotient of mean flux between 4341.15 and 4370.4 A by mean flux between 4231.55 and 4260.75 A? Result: 1.09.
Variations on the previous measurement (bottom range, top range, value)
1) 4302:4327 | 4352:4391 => 1.19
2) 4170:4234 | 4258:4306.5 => 1.04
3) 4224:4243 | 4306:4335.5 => 1.03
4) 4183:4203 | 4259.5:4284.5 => 1.13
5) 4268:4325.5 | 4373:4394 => 1.15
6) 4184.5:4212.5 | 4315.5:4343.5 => 1.17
